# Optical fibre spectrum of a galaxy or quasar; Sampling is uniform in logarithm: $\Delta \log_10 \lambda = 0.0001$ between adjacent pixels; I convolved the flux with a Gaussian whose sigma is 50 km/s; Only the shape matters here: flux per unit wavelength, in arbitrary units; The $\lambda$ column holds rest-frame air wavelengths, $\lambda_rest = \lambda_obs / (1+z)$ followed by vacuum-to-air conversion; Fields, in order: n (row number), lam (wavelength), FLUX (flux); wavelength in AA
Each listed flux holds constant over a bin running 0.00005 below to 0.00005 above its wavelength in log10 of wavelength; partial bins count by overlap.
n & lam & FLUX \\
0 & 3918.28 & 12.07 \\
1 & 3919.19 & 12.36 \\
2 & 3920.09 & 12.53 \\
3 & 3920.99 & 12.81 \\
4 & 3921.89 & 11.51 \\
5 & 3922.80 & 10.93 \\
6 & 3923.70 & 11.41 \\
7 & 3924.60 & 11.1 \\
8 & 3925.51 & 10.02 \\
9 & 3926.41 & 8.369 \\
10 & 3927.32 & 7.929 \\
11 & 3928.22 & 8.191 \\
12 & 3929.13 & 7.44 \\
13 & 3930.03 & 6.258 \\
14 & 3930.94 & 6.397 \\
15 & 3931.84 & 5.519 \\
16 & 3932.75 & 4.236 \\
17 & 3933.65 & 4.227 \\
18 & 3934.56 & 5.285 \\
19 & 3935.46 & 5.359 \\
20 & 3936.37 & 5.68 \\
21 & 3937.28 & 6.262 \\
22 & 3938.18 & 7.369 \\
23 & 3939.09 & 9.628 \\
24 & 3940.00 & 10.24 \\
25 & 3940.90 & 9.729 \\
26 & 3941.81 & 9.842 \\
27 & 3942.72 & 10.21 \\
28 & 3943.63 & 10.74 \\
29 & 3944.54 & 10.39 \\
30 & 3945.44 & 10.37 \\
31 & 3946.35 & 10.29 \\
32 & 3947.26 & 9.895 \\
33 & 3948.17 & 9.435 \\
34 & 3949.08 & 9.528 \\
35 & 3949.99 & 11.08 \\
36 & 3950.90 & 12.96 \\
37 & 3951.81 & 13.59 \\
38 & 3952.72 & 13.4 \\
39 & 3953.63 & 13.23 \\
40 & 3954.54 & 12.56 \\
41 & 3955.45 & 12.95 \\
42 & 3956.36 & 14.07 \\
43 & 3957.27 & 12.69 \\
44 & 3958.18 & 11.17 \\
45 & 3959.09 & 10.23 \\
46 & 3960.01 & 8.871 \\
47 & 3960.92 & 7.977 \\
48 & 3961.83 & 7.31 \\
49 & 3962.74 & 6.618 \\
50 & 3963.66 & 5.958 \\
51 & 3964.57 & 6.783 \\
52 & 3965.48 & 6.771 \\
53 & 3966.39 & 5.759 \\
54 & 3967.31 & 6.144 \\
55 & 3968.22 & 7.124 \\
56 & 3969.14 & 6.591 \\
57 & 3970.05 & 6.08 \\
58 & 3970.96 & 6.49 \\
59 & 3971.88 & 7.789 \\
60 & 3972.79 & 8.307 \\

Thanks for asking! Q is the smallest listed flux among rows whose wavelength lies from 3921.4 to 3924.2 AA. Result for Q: 10.93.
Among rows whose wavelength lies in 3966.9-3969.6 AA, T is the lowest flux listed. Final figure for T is 6.144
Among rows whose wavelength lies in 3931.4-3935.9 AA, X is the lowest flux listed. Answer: 4.227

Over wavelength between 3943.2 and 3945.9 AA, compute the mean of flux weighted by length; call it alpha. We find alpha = 10.5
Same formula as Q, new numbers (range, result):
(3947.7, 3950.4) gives 9.435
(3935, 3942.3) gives 5.359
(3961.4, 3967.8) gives 5.759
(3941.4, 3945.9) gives 9.842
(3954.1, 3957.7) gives 12.56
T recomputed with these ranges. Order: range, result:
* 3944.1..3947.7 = 9.895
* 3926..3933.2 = 4.236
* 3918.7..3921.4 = 12.36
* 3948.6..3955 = 9.528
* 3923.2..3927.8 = 7.929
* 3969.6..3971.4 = 6.08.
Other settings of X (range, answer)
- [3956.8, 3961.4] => 7.977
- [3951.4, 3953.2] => 13.4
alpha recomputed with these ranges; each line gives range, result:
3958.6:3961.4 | 9.03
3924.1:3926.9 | 9.82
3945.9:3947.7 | 10.1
